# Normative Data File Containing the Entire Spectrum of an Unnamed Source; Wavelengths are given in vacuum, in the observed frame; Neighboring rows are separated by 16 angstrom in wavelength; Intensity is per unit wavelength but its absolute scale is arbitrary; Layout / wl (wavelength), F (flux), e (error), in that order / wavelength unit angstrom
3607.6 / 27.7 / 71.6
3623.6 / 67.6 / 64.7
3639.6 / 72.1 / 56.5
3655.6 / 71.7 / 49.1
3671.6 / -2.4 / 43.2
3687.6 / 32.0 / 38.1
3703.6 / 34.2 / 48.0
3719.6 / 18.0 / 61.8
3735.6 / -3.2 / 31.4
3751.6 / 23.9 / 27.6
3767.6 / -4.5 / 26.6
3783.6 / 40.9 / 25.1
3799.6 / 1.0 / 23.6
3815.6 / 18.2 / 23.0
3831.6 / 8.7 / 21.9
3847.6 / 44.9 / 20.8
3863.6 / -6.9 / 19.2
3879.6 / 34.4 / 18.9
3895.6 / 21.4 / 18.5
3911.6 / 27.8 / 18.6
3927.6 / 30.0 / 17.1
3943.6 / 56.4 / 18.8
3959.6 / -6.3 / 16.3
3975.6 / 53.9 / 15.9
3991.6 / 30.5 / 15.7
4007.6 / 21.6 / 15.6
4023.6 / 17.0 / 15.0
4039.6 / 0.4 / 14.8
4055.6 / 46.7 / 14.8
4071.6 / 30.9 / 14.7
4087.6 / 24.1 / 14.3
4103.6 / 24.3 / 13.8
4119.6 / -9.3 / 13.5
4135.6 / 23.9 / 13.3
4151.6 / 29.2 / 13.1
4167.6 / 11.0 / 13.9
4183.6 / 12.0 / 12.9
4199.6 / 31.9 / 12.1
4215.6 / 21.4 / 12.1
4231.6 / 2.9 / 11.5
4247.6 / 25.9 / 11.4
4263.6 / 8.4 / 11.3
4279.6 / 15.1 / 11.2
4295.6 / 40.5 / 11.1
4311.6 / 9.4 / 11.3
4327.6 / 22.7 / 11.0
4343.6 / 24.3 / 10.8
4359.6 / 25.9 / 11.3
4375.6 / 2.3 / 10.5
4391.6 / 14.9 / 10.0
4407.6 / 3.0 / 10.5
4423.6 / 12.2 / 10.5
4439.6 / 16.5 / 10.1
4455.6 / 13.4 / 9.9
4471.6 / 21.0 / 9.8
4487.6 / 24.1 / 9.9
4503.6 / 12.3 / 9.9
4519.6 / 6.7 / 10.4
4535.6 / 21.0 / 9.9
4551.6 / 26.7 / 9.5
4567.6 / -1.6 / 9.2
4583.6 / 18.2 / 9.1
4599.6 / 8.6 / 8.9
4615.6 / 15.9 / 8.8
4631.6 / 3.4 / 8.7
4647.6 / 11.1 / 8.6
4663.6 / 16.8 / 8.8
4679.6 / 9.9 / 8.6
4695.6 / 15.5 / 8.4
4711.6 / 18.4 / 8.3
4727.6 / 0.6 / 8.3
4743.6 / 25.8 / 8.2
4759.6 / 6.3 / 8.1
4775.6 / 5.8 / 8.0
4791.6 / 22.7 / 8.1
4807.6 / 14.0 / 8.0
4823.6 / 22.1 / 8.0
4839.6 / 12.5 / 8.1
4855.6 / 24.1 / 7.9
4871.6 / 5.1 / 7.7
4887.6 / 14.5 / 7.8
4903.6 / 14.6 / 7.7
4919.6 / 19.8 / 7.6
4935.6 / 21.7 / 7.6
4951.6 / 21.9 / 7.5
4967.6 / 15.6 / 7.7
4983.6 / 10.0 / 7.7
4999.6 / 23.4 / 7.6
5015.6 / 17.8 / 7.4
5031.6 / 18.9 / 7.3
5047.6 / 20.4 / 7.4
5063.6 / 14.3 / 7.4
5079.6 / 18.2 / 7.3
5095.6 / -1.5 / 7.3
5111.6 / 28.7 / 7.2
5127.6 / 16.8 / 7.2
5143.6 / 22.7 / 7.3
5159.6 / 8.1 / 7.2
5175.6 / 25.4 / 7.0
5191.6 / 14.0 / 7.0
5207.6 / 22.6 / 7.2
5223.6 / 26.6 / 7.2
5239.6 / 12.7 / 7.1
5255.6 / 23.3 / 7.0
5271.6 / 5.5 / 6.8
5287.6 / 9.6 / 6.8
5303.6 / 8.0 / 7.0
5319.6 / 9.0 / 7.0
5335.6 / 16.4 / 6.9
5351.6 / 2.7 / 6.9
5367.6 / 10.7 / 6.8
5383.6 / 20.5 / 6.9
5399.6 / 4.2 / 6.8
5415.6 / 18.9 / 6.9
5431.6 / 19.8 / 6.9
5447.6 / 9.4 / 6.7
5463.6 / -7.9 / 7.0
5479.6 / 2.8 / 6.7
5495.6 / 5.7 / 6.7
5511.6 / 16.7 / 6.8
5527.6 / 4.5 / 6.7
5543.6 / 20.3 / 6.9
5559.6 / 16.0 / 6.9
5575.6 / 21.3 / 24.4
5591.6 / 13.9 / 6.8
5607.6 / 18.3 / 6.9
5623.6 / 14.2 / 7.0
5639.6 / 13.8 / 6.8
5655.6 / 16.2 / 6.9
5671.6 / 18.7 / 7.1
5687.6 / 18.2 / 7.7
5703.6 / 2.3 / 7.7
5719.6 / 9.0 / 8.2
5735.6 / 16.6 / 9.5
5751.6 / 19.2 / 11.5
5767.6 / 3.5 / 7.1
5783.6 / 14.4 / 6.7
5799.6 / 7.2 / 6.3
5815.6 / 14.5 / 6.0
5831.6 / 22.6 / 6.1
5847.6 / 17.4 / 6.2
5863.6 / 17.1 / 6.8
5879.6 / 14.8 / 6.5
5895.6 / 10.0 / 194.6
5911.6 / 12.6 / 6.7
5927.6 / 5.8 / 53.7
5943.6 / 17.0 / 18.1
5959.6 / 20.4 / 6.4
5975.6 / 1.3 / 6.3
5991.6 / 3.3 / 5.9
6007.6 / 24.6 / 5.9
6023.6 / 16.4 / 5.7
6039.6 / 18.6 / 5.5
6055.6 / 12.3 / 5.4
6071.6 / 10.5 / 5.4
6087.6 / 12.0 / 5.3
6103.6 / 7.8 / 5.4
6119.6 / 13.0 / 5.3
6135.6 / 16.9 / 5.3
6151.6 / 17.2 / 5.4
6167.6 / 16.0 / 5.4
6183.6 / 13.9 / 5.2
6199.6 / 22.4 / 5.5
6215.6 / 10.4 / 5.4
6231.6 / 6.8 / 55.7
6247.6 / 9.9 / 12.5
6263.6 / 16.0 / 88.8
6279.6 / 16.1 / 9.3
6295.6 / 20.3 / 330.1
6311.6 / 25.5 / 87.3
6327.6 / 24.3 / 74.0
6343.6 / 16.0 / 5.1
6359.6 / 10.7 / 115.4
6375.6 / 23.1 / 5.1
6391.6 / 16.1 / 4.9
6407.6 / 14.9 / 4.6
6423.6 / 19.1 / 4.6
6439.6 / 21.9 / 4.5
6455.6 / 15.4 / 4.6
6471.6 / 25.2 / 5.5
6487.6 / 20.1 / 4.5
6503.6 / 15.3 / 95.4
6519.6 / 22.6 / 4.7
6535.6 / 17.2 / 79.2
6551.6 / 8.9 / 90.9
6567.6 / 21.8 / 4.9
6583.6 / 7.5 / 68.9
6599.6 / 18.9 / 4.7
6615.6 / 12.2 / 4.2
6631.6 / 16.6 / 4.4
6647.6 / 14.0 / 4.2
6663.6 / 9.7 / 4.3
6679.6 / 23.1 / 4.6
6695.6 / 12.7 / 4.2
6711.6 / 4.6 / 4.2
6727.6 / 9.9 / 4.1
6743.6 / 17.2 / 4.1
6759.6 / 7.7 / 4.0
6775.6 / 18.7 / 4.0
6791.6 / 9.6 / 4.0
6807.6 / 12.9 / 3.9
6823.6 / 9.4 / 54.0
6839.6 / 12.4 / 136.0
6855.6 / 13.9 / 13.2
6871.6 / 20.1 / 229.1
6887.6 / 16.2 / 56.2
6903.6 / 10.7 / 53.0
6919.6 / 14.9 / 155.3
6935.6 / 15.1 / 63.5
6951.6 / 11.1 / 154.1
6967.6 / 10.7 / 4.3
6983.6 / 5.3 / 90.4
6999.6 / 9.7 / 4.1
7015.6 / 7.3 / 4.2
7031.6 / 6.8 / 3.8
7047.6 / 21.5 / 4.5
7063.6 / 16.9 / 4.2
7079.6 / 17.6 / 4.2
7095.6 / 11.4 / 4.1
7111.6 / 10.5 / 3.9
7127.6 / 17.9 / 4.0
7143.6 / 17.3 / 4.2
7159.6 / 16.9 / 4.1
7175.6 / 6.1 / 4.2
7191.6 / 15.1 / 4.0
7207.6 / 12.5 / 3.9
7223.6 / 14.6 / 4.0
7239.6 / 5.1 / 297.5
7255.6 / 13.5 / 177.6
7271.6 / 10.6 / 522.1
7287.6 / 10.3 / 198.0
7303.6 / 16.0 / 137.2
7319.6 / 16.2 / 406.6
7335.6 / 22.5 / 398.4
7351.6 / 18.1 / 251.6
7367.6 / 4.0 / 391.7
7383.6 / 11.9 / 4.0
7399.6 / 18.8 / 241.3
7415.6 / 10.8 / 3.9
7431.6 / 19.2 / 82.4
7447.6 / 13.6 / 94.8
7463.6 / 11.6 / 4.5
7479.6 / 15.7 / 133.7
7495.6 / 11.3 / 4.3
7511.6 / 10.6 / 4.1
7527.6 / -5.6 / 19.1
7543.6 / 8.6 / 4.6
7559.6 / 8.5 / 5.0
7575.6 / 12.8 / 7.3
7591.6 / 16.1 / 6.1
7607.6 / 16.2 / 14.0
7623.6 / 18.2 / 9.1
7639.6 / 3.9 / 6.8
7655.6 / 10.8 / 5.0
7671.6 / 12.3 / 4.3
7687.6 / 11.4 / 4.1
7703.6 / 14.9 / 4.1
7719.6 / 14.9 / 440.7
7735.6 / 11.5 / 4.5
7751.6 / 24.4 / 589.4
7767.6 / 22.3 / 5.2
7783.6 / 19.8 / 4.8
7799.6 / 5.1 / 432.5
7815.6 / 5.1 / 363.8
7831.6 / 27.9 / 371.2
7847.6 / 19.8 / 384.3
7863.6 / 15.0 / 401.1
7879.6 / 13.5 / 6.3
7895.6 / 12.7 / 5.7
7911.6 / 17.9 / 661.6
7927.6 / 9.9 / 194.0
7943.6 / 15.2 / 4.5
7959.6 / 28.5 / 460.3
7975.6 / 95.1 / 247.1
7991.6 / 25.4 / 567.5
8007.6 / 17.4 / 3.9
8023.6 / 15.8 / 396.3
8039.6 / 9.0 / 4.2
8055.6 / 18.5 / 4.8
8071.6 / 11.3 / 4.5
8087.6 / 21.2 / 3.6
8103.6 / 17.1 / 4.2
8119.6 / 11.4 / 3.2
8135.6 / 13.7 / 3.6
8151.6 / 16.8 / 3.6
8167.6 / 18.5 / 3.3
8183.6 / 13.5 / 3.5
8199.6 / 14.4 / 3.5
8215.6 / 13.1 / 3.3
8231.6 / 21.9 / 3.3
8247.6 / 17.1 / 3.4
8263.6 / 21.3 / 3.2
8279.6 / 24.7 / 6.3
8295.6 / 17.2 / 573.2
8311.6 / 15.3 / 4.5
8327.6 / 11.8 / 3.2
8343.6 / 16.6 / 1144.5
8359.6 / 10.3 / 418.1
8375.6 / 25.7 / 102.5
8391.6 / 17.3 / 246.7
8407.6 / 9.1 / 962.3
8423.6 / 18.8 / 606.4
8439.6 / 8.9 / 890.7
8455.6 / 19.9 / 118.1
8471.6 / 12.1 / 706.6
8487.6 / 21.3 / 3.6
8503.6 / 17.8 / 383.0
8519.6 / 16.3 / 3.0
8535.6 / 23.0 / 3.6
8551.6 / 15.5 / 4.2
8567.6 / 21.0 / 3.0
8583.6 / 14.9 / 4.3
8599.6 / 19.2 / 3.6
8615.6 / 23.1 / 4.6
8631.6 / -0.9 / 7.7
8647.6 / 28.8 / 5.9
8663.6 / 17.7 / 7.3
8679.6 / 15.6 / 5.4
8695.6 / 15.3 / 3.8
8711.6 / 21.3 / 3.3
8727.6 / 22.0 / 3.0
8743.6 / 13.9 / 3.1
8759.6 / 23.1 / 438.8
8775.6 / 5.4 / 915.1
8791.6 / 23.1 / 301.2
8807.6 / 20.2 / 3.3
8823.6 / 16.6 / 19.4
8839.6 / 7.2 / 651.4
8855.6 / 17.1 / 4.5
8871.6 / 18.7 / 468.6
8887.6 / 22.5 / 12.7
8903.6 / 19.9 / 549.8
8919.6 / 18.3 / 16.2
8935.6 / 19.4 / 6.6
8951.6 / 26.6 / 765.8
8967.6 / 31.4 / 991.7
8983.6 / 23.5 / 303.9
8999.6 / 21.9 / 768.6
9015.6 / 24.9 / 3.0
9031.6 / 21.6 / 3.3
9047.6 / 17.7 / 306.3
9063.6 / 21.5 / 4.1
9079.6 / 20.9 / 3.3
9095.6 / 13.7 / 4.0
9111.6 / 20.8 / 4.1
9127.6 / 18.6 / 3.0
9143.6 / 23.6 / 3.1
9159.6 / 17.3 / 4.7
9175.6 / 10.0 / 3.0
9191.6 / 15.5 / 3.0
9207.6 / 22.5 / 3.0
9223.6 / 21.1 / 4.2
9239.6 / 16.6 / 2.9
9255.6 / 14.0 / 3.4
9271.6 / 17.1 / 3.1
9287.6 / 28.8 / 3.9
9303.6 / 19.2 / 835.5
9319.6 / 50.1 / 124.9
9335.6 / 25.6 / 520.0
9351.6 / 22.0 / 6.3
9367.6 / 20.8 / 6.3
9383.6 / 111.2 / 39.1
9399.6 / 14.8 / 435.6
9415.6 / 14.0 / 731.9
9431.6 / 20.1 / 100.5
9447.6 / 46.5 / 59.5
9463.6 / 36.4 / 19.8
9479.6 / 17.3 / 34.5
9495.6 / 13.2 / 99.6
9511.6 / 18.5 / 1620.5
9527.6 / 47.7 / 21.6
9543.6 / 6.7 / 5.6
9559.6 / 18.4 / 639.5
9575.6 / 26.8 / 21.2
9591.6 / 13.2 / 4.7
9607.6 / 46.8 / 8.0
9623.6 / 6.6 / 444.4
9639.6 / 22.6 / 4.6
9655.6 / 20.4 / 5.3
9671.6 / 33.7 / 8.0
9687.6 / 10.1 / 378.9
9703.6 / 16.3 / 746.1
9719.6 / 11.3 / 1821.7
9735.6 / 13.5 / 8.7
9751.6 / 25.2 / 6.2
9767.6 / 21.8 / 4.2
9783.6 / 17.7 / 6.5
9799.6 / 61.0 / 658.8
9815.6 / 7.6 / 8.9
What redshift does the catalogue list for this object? 1.138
